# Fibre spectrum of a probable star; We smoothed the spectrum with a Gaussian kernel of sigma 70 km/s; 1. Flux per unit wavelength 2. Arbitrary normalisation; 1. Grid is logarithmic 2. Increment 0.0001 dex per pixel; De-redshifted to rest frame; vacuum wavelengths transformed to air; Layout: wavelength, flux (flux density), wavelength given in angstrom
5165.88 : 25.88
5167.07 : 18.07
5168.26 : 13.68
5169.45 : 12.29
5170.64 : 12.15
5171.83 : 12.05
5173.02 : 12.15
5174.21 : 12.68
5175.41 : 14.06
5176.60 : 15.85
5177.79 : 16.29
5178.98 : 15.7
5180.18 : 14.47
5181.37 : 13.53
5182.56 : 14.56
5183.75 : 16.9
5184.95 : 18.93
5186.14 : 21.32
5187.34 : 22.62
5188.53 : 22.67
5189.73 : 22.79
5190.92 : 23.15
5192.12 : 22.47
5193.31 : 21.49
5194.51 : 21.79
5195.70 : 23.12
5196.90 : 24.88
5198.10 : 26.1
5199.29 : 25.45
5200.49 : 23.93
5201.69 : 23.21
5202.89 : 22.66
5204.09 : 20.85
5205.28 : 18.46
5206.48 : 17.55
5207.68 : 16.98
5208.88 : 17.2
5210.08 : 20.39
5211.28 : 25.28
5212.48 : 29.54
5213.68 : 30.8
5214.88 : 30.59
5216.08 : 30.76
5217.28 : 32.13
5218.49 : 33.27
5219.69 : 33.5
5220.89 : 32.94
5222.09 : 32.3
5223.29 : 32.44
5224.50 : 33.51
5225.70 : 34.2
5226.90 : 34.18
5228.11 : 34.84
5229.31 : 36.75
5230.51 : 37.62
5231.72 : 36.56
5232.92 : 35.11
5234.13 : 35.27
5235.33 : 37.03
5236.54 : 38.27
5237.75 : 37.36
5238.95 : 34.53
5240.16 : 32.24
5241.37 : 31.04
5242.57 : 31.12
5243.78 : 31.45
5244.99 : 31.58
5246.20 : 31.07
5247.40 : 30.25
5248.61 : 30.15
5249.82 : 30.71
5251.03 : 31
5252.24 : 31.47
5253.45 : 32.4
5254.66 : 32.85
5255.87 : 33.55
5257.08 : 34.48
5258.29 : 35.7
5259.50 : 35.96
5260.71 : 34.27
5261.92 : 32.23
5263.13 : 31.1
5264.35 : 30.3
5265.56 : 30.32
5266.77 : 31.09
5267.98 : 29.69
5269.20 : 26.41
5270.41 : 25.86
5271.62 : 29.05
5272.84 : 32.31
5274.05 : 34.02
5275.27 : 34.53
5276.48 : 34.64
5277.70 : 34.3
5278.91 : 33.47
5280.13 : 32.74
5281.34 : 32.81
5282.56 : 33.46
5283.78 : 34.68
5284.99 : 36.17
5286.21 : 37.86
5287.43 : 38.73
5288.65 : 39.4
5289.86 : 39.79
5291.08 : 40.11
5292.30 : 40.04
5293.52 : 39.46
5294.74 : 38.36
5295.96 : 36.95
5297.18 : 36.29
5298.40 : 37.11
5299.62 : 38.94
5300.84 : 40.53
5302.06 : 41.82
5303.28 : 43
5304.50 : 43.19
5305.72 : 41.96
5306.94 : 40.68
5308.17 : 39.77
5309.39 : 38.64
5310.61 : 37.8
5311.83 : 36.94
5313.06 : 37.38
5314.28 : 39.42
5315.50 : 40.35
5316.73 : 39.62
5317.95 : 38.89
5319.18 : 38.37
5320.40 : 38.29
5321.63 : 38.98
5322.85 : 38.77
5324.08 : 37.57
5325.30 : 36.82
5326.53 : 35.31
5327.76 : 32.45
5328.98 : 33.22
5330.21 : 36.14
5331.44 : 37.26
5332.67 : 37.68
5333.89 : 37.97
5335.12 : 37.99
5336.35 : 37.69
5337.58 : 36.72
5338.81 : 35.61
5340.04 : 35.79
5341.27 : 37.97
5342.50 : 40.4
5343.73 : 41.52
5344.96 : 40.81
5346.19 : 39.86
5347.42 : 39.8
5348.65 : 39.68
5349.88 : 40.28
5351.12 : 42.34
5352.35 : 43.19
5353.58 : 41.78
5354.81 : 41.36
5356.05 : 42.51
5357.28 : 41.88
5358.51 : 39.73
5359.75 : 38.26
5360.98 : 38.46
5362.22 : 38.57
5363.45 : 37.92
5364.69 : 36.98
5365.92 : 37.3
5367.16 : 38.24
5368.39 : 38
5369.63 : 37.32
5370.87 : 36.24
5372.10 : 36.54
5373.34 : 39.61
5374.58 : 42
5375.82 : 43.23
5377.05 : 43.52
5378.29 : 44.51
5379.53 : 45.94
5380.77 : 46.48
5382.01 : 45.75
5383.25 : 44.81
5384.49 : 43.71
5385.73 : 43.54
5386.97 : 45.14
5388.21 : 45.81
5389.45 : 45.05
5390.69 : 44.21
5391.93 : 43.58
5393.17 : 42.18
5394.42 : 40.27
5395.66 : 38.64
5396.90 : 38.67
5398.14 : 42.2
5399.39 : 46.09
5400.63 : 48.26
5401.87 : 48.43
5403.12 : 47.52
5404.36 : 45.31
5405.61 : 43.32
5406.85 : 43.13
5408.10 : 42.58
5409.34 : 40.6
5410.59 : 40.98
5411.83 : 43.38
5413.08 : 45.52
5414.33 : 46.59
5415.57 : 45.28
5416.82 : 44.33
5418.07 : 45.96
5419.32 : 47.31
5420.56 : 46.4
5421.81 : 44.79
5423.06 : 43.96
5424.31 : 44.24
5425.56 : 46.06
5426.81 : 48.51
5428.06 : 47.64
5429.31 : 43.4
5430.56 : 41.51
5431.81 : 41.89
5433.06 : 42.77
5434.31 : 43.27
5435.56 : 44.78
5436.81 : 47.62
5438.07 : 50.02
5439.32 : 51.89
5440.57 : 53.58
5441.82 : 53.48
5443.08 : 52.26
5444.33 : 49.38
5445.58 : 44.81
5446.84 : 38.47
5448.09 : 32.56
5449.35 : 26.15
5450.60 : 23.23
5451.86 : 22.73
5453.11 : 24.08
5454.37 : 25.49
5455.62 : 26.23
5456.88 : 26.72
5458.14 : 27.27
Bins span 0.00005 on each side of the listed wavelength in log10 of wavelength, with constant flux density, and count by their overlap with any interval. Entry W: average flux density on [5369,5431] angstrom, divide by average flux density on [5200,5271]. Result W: 1.4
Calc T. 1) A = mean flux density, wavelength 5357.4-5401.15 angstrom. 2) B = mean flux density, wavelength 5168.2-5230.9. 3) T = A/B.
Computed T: 1.79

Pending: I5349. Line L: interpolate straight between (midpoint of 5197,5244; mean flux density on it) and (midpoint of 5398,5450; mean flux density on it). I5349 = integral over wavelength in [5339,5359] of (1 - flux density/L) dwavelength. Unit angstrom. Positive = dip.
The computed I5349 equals -0.54 angstrom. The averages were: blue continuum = 29.9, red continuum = 44.9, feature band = 40.5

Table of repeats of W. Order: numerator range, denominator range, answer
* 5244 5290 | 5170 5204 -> 1.71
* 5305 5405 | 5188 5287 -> 1.33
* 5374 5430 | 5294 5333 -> 1.16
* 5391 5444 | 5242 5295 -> 1.35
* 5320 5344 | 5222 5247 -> 1.09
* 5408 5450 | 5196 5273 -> 1.47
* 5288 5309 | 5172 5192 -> 2.29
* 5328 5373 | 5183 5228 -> 1.52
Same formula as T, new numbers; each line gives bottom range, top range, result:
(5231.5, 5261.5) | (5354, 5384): 1.22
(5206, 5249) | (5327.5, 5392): 1.28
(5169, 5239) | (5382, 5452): 1.76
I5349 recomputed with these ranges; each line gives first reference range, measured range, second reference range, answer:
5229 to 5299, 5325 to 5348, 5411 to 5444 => 1.2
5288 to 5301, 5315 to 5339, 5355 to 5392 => 1.5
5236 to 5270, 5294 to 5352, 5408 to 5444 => -1.4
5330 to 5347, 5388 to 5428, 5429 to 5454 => -4.1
